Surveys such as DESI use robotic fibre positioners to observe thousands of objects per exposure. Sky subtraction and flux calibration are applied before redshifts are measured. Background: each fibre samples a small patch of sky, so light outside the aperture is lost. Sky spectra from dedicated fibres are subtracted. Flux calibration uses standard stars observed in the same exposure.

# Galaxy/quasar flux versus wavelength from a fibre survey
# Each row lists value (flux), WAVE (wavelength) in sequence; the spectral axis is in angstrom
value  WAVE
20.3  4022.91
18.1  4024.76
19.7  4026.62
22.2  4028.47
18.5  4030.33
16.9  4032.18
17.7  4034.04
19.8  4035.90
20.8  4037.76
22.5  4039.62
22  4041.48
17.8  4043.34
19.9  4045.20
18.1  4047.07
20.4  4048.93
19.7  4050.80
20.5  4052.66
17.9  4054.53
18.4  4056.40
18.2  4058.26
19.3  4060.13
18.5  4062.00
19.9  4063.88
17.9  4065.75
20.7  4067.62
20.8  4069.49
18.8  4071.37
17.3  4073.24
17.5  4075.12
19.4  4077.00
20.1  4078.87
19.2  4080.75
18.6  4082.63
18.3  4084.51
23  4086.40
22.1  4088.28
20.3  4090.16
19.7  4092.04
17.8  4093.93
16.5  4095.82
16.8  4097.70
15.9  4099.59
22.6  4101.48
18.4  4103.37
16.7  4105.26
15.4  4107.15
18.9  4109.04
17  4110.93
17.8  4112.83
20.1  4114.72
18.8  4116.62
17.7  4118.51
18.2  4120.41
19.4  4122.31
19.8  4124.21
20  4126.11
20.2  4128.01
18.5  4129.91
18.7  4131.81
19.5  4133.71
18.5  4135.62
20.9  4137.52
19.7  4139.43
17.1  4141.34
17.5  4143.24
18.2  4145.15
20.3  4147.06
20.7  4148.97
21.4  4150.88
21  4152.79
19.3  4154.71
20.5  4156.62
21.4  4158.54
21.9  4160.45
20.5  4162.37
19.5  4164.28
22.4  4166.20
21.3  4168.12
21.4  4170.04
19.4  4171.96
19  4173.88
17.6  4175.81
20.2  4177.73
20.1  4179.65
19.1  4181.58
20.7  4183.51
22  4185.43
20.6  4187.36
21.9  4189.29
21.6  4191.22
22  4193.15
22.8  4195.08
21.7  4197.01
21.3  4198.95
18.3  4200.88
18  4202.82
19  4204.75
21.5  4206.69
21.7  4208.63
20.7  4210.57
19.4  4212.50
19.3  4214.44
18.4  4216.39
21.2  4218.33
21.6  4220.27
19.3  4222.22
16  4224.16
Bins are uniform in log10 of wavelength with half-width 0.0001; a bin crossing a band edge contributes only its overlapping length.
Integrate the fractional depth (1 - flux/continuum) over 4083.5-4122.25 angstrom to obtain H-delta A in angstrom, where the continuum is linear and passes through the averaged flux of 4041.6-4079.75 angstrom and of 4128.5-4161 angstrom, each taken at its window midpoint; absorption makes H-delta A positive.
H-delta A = 1.57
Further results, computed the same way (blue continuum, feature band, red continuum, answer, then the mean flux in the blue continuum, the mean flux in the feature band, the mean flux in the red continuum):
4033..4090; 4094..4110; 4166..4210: 1.76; 19.5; 17.7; 20.6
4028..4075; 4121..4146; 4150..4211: 1.33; 19.3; 19.1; 20.6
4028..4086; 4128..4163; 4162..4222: 0.50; 19.3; 19.8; 20.4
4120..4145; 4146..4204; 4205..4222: -2.49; 19.1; 20.6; 20.4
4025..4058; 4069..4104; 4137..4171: 1.28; 19.5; 19.1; 20.3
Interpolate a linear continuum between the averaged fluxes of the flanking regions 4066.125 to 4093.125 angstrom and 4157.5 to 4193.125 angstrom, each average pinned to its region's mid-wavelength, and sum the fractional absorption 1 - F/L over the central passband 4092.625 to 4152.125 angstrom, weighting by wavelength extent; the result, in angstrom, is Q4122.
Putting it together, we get 4.1 angstrom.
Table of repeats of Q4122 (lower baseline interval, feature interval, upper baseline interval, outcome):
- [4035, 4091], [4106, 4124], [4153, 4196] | 1.7 angstrom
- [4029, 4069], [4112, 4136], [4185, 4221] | 1.1 angstrom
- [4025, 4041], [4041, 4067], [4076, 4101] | 0.5 angstrom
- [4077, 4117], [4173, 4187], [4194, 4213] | 0.2 angstrom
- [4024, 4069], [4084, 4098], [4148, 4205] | 0.2 angstrom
